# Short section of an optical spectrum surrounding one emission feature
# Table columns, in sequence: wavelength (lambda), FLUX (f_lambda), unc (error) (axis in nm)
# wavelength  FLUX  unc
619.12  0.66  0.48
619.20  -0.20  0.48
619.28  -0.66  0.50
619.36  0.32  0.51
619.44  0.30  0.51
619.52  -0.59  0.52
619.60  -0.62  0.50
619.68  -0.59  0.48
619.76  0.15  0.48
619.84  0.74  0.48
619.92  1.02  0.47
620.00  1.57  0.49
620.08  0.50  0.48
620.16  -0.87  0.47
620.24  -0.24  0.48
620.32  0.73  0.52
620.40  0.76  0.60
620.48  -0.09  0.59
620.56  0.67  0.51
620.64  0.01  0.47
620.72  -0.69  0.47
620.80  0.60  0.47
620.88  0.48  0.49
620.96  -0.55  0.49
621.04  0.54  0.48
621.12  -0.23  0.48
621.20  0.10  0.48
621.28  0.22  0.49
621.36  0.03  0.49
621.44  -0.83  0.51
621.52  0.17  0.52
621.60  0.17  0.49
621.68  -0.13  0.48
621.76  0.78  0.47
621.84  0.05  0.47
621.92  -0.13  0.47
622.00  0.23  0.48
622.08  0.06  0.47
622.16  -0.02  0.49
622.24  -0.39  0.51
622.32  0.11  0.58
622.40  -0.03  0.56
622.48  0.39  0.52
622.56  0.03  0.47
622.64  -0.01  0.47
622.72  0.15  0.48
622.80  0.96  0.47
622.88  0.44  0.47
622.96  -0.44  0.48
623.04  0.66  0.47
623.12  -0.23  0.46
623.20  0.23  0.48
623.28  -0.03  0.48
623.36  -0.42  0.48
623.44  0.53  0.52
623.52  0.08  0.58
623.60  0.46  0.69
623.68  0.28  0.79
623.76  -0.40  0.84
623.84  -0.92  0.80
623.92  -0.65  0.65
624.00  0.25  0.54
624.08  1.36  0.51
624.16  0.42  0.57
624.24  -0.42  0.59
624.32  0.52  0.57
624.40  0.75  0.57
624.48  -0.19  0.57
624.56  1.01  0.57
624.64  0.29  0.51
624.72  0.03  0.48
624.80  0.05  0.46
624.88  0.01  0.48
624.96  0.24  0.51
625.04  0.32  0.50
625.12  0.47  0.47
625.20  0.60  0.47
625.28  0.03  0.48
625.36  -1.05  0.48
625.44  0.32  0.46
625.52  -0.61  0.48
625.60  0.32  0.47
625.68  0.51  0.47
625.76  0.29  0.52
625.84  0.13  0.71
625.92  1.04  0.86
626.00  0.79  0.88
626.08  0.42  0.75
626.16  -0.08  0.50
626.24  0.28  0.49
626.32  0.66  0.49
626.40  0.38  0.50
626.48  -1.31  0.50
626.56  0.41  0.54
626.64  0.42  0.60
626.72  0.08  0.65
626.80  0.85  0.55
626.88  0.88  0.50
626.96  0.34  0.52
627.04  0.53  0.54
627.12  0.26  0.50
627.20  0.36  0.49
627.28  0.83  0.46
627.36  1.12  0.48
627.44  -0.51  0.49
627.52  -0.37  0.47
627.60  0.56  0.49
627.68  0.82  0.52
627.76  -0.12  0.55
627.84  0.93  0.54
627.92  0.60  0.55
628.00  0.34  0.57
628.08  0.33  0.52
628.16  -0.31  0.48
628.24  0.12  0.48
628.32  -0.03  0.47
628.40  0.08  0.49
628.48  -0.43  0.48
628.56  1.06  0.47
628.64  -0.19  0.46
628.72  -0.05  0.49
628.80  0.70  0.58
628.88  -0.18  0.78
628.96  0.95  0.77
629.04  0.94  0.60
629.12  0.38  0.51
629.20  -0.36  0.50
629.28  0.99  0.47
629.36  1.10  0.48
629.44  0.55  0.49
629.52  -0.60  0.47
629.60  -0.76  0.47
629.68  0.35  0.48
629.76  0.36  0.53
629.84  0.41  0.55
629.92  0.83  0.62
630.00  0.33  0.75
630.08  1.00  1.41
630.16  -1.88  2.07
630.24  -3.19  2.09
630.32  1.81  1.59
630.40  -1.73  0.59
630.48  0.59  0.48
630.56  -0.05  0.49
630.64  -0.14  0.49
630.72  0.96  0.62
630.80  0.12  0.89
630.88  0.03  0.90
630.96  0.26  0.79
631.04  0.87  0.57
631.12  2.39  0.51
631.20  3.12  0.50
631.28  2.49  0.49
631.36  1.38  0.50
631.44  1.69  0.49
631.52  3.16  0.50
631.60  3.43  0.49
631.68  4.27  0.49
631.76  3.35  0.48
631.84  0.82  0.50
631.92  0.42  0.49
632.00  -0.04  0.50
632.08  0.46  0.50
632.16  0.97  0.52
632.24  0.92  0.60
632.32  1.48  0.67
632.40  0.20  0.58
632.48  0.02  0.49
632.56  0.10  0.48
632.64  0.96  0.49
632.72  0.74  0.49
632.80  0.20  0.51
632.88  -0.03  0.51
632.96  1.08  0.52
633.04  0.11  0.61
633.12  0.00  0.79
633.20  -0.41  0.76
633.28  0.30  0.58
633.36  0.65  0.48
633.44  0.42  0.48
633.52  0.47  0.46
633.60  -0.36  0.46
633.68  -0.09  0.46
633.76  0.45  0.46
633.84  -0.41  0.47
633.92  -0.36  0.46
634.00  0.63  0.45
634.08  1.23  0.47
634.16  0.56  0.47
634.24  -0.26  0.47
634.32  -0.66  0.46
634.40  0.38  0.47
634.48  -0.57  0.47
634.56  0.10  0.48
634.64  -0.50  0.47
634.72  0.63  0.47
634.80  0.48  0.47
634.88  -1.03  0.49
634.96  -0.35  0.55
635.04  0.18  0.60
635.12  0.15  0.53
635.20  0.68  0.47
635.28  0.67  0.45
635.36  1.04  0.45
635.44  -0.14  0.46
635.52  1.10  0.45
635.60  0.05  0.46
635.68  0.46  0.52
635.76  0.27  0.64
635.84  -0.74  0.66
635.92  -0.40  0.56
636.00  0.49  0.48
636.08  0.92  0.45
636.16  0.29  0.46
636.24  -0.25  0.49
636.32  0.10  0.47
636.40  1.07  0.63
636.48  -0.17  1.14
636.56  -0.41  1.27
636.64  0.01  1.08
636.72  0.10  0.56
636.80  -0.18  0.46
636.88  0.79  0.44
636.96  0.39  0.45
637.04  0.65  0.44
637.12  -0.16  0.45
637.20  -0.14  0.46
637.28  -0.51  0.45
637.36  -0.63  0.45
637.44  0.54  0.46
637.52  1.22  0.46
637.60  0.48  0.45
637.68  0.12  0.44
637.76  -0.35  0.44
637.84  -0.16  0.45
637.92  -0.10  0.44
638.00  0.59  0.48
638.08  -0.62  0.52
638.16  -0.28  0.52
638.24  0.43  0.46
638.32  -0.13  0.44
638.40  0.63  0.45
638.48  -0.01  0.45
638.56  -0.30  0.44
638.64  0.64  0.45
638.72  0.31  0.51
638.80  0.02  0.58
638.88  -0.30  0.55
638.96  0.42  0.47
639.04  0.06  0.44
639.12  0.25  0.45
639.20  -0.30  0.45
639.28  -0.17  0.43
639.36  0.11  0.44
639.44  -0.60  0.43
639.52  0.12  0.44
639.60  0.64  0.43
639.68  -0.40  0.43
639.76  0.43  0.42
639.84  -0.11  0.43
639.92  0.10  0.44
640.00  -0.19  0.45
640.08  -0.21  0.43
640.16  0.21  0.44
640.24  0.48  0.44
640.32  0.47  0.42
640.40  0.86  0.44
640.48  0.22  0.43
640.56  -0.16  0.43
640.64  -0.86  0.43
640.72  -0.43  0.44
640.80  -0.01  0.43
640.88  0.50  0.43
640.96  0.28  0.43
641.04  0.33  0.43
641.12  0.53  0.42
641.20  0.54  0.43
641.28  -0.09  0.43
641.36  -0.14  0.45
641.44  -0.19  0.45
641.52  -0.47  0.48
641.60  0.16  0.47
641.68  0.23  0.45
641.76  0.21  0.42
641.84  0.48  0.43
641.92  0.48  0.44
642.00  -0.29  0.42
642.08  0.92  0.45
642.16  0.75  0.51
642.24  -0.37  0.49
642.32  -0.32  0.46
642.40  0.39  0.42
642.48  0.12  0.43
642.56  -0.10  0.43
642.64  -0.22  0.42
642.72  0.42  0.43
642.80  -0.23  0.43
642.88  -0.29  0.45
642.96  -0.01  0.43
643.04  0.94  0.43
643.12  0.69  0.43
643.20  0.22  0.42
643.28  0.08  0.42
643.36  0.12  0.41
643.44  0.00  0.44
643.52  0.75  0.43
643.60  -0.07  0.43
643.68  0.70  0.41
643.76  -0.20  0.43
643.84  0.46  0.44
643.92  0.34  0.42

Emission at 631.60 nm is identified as [O II] 3727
